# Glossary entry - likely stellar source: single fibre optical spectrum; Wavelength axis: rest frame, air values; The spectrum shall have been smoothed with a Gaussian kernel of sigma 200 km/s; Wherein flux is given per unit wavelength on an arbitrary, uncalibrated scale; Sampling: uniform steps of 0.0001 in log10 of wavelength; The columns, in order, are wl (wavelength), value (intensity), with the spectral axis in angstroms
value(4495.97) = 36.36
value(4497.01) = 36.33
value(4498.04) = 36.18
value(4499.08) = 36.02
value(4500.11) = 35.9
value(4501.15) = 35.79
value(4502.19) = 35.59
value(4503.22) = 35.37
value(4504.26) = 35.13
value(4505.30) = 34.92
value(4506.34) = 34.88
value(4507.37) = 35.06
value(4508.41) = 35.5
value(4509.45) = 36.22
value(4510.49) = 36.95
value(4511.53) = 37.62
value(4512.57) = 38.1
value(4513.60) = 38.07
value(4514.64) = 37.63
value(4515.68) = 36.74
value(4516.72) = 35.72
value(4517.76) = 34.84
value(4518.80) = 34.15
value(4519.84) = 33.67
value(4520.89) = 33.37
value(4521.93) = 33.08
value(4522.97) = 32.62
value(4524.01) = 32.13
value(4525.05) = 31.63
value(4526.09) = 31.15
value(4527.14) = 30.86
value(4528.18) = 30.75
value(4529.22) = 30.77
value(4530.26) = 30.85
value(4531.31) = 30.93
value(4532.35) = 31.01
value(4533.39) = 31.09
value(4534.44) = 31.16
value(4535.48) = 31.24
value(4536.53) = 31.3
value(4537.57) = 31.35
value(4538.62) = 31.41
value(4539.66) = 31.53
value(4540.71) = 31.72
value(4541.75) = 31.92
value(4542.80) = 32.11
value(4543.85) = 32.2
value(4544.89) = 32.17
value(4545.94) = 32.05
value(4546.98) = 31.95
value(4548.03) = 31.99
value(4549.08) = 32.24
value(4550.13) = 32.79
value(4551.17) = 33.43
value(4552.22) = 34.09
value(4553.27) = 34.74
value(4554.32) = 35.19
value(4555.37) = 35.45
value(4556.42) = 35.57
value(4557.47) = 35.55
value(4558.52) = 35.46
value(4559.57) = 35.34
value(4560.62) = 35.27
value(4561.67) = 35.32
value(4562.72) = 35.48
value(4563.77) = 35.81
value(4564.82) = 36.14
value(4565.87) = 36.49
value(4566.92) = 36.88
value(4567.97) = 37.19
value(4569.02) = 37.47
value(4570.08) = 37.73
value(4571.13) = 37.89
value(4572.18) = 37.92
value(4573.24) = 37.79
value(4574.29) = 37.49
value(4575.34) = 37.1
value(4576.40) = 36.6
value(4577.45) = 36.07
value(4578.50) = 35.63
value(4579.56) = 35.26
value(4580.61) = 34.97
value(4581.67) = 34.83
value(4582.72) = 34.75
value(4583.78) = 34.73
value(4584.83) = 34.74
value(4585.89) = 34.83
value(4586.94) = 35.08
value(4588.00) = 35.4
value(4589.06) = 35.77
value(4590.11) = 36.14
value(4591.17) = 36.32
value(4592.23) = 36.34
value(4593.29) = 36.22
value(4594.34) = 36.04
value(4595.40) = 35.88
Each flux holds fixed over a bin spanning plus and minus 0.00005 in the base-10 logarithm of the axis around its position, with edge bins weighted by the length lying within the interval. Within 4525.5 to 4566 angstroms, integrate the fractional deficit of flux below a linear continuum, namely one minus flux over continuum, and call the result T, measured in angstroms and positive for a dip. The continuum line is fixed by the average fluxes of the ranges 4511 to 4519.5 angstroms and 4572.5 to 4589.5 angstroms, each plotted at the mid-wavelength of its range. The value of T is 3.6 angstroms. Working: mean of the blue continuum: 36.6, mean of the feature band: 32.9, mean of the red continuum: 35.7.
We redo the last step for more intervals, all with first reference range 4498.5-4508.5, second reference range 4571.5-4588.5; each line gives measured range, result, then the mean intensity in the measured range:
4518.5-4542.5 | 2.6 angstroms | 31.7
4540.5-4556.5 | 1.2 angstroms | 33.1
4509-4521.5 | -0.2 angstroms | 36.1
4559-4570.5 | -0.2 angstroms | 36.3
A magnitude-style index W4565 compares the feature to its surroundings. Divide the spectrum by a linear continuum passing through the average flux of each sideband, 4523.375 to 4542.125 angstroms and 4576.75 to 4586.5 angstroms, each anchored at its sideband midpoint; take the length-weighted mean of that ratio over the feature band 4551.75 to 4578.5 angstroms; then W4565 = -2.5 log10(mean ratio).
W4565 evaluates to -0.07 mag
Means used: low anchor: 31.3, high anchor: 35.2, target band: 36.2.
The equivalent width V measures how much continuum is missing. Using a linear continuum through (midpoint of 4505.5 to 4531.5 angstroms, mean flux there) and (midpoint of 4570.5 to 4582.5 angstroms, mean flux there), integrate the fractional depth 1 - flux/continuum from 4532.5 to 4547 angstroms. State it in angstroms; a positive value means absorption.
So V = 1.4 angstroms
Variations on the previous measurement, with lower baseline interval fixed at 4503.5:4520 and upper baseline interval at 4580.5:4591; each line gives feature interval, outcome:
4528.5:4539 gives 1.4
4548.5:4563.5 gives 0.3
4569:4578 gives -0.5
